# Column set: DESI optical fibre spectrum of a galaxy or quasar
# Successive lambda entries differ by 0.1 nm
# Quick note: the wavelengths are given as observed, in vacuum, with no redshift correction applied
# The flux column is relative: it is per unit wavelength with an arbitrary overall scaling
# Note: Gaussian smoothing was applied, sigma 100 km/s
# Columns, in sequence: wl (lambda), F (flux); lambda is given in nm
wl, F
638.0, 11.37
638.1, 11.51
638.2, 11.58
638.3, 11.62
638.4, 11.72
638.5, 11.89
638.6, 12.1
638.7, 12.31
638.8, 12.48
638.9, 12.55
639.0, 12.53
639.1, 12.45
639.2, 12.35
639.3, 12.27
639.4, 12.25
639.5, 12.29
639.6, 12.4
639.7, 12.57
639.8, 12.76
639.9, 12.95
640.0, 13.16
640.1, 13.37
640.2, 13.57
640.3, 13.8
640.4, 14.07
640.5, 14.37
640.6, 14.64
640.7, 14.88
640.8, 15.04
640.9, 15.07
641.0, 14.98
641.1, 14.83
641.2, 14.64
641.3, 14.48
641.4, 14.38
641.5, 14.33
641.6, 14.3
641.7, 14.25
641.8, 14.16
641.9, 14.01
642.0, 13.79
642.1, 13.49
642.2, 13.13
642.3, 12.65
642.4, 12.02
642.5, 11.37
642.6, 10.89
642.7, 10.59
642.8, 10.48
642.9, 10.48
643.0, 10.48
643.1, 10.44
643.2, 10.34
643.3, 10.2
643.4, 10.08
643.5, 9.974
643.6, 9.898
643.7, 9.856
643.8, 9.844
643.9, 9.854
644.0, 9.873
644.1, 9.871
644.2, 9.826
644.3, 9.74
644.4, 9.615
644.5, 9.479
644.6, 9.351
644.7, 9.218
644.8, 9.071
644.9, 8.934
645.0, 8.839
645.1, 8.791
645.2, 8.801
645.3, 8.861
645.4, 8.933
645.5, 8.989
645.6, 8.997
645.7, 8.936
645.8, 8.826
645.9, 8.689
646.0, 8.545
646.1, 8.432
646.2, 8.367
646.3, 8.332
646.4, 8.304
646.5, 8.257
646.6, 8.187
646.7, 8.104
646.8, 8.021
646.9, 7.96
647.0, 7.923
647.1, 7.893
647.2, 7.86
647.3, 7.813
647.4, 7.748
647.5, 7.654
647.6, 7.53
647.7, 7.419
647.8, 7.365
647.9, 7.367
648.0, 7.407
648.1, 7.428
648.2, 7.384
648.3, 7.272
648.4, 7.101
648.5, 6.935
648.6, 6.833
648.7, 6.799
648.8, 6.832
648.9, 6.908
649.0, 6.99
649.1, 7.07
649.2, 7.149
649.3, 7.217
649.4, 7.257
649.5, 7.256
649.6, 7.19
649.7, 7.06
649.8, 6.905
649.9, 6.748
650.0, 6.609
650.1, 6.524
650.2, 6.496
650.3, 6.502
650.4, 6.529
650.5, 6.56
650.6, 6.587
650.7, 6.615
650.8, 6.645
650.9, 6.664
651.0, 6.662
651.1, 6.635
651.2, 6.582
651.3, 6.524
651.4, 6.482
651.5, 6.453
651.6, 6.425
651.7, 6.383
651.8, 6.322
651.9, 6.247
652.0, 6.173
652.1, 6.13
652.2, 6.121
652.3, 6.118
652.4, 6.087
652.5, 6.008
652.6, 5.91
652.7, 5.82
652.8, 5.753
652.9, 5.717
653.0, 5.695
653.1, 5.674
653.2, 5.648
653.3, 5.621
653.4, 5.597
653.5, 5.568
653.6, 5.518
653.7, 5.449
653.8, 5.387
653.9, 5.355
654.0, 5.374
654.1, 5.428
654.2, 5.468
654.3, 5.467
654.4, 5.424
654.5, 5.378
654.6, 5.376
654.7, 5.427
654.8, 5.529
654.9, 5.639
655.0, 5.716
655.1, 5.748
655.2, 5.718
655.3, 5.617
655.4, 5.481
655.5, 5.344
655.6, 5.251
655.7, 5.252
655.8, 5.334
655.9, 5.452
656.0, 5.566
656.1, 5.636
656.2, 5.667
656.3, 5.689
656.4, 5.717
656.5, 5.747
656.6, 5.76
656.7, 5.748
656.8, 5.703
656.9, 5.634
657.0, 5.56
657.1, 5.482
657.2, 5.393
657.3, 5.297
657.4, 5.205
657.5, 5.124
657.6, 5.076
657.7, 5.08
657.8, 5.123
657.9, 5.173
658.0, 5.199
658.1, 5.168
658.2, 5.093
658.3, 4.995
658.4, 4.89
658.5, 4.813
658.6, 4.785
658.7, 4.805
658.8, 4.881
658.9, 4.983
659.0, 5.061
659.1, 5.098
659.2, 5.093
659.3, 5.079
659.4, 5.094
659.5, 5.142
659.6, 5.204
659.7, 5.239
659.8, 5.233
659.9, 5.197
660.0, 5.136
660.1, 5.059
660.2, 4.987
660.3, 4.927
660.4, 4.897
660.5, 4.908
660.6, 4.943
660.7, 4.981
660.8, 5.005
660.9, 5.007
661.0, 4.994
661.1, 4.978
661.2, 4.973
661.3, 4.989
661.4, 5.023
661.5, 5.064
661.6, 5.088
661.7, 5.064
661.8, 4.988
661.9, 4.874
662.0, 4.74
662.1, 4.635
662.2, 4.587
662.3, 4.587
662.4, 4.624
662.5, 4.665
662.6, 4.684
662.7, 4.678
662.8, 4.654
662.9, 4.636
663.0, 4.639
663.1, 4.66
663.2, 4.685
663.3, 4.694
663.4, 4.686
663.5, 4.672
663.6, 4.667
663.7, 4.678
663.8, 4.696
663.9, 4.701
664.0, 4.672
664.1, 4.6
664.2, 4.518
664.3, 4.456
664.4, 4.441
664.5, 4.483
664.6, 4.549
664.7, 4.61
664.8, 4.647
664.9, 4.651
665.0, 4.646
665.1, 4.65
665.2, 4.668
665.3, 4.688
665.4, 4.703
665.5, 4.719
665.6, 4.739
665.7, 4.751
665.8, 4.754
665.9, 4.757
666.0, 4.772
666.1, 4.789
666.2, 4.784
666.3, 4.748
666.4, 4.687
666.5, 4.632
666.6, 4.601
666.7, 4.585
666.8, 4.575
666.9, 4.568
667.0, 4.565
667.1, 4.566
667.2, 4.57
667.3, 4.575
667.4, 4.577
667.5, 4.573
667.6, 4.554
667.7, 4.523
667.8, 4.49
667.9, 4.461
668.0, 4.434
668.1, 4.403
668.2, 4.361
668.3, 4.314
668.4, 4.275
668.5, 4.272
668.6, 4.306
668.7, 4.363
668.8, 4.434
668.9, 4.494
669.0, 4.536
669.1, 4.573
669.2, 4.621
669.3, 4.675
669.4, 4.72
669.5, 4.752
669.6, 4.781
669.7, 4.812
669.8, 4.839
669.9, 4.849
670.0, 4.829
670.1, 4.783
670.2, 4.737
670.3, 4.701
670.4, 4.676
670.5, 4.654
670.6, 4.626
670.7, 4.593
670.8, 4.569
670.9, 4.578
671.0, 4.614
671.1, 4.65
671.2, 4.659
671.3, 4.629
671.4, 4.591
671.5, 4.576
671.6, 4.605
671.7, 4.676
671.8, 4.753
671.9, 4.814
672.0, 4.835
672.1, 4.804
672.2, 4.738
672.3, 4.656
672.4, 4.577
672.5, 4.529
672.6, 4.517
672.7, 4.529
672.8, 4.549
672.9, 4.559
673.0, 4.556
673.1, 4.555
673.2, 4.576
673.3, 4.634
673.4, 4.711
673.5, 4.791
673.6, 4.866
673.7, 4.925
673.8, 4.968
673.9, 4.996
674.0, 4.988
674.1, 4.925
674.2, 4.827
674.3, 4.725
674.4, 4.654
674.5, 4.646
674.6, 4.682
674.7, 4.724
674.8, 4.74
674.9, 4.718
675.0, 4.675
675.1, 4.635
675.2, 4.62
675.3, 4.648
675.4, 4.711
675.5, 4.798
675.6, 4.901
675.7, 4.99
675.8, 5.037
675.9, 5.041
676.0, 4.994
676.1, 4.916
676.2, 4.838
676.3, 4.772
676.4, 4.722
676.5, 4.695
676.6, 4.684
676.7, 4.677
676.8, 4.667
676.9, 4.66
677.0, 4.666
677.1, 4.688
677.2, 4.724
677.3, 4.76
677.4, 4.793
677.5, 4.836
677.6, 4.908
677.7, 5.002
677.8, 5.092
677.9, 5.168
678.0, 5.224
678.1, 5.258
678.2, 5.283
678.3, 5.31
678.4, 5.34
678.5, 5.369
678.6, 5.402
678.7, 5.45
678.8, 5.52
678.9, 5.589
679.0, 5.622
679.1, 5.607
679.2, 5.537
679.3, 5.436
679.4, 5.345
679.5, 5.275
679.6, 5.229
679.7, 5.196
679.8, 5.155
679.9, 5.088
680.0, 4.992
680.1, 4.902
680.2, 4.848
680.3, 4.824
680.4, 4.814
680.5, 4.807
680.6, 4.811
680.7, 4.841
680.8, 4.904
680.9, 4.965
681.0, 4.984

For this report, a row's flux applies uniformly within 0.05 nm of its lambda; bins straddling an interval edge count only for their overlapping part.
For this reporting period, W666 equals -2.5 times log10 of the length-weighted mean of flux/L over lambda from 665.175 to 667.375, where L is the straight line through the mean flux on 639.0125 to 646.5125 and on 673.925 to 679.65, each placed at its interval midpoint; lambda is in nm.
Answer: 0.43 mag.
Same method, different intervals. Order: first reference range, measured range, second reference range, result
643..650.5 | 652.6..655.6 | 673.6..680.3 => 0.32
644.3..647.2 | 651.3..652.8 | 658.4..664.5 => 0.16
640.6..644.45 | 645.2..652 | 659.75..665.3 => 0.32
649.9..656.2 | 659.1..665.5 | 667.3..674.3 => 0.09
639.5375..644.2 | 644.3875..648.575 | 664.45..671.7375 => 0.33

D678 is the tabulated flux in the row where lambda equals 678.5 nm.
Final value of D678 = 5.369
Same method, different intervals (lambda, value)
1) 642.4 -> 12.02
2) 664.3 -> 4.456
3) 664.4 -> 4.441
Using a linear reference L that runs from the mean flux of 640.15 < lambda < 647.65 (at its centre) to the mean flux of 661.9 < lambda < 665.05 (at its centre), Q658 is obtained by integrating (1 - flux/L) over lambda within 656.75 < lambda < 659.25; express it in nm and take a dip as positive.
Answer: 0.46 nm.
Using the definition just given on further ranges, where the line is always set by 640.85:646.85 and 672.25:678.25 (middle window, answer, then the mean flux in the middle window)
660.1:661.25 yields 0.39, 4.97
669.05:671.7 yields 0.47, 4.68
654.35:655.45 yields 0.39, 5.55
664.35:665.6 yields 0.39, 4.63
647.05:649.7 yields 0.68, 7.29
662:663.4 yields 0.48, 4.65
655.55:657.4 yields 0.61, 5.54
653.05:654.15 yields 0.41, 5.51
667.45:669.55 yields 0.54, 4.48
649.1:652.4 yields 0.96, 6.62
